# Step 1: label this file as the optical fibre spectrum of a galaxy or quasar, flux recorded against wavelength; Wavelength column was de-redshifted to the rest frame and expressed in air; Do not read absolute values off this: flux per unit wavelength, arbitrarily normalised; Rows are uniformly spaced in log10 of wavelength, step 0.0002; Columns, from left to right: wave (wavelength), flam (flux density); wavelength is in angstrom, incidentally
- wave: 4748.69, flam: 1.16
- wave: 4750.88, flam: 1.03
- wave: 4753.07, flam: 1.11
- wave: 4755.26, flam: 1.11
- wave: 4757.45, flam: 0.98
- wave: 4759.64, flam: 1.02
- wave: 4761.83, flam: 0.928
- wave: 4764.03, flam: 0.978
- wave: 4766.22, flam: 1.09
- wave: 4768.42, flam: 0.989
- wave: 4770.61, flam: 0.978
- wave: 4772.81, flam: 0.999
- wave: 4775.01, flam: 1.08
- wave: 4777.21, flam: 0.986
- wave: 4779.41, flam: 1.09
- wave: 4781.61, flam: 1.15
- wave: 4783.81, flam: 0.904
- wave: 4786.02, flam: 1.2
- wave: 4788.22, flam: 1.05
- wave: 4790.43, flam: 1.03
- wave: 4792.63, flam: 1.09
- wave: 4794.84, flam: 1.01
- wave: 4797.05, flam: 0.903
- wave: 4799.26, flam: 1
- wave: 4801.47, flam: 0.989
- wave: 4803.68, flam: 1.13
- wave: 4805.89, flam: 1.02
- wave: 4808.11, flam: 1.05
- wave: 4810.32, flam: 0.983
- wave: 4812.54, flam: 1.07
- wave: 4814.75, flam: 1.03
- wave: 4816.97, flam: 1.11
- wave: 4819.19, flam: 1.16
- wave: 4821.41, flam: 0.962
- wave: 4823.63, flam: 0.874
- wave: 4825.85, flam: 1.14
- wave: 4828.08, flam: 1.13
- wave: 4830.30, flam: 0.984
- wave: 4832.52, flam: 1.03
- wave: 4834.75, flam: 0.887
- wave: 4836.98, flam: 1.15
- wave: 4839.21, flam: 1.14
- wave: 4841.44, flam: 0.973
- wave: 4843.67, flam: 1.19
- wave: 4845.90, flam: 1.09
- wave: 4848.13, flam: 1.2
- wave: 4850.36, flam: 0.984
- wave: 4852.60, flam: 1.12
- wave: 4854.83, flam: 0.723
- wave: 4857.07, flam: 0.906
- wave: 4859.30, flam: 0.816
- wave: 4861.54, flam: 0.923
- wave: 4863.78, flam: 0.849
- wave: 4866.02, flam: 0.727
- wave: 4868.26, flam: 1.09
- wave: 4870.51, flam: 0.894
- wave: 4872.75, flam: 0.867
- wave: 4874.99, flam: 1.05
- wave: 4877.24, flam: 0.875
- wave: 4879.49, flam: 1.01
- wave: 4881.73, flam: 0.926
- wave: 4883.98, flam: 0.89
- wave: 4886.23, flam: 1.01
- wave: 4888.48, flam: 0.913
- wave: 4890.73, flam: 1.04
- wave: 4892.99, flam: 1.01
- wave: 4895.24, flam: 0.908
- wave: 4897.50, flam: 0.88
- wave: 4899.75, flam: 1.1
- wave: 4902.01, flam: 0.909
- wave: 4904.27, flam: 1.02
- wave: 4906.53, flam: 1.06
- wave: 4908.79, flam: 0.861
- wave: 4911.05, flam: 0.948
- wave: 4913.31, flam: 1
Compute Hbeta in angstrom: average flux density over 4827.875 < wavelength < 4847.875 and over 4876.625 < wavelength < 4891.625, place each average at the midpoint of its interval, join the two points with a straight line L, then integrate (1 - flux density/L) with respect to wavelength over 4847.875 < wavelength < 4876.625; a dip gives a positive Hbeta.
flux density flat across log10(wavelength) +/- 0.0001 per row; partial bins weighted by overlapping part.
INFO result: 2.3 angstrom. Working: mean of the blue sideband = 1.07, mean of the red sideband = 0.954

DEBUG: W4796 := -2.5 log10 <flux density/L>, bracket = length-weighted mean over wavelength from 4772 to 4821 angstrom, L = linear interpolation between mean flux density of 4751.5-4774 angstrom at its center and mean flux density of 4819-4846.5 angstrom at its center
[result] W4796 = -0.01 mag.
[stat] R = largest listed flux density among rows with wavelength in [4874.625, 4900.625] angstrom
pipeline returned 1.1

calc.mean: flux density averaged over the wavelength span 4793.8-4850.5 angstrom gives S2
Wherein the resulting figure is 1.05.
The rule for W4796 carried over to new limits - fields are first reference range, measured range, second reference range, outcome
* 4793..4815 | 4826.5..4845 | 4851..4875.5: -0.11 mag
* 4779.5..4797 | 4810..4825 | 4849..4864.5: -0.04 mag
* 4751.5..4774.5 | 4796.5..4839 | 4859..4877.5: -0.08 mag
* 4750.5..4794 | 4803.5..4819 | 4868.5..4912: -0.05 mag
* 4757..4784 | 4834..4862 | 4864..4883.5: -0.07 mag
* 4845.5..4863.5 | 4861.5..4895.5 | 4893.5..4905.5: 0.03 mag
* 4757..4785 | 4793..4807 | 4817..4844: 0.02 mag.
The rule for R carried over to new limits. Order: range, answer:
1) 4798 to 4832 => 1.16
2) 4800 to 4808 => 1.13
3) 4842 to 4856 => 1.2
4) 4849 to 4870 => 1.12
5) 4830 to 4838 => 1.15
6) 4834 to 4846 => 1.19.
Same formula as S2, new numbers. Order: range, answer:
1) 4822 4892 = 0.98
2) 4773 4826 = 1.04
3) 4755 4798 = 1.03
